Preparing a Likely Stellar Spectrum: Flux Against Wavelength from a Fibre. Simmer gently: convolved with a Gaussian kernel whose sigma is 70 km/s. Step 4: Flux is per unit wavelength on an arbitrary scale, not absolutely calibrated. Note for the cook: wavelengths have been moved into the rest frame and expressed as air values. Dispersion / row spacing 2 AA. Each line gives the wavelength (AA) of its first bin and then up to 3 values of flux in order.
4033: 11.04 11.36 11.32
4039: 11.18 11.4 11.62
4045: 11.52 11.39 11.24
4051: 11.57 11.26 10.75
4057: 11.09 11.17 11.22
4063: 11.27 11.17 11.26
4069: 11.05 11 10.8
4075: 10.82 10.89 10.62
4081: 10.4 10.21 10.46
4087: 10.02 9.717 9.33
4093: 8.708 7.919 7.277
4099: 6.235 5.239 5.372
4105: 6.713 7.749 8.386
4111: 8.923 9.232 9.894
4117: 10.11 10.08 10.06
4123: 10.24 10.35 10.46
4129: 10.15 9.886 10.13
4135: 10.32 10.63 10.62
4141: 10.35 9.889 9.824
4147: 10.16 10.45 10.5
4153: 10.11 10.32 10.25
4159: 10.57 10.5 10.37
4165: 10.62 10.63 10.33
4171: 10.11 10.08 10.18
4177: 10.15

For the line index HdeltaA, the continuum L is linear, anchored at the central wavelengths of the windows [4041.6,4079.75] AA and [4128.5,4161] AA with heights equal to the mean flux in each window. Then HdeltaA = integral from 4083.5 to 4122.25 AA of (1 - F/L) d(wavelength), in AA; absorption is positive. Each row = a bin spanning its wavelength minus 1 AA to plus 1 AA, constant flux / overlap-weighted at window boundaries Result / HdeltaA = 7.87 AA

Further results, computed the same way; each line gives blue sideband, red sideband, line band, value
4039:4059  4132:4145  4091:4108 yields 5.84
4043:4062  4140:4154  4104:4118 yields 2.48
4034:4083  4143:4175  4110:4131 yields 1.32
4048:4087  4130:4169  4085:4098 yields 2.18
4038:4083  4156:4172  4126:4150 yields 0.80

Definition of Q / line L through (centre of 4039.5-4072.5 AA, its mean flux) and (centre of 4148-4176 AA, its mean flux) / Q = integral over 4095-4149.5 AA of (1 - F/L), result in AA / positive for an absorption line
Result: 7.62 AA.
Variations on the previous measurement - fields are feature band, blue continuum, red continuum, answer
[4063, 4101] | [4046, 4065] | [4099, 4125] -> 0.7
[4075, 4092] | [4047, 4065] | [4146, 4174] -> 1.1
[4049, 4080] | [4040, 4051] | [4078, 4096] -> -1.2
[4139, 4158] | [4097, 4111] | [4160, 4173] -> -1.8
